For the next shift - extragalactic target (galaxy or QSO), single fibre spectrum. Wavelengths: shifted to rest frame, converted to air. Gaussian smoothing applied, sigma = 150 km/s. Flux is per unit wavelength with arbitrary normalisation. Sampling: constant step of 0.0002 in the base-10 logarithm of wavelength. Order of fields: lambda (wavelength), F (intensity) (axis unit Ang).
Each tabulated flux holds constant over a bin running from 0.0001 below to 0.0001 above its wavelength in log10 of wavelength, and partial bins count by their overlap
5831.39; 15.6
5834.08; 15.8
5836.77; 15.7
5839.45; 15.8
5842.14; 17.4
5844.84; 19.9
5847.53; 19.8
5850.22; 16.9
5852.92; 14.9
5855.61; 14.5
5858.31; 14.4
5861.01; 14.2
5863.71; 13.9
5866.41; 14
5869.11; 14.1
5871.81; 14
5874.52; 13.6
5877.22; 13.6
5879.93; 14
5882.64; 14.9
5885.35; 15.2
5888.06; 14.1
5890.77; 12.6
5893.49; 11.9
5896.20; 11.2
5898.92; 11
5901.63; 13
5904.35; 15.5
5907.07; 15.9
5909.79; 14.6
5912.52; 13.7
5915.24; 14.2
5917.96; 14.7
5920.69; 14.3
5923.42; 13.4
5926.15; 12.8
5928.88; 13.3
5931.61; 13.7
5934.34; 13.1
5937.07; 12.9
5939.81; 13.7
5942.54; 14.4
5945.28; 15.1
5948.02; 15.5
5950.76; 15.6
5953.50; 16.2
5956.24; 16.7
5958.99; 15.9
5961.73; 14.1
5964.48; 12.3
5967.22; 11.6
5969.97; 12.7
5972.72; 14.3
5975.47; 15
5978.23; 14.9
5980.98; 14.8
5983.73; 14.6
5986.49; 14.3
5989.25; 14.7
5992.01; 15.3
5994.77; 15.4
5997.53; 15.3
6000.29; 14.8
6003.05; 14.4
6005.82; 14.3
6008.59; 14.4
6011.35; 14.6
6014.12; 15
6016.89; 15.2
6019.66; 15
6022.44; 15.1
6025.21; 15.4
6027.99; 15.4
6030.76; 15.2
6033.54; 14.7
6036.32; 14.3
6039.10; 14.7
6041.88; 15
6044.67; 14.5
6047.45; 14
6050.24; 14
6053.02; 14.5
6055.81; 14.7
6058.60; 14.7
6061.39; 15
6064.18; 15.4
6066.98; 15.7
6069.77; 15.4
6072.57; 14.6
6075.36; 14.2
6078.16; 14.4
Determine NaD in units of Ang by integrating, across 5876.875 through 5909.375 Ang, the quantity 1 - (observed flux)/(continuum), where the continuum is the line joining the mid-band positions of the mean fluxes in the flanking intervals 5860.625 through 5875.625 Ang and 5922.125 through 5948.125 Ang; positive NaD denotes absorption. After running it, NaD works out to 0.6 Ang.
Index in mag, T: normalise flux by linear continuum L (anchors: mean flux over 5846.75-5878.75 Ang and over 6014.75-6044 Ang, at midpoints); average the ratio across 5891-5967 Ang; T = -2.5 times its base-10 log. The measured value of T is 0.07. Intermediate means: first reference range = 14.7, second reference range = 15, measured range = 14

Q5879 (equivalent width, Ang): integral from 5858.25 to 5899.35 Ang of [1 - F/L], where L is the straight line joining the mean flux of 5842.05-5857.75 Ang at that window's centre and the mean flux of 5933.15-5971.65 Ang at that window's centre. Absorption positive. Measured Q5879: 6.9 Ang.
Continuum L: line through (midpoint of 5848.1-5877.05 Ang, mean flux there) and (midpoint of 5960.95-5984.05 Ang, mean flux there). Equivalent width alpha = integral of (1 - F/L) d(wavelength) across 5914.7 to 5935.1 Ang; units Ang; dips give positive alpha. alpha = 0.62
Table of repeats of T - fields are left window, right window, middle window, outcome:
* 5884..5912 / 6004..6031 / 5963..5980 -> 0.069 mag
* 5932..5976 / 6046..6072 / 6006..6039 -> -0.020 mag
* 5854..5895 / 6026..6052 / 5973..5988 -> -0.021 mag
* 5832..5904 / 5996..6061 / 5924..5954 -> 0.042 mag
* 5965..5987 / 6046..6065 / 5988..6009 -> -0.053 mag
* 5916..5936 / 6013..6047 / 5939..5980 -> -0.039 mag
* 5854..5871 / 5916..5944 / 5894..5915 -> 0.026 mag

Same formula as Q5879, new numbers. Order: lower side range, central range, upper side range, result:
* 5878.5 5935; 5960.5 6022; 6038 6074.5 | -0.5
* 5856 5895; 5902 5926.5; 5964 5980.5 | -1.0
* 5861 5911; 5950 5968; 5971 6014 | -0.3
